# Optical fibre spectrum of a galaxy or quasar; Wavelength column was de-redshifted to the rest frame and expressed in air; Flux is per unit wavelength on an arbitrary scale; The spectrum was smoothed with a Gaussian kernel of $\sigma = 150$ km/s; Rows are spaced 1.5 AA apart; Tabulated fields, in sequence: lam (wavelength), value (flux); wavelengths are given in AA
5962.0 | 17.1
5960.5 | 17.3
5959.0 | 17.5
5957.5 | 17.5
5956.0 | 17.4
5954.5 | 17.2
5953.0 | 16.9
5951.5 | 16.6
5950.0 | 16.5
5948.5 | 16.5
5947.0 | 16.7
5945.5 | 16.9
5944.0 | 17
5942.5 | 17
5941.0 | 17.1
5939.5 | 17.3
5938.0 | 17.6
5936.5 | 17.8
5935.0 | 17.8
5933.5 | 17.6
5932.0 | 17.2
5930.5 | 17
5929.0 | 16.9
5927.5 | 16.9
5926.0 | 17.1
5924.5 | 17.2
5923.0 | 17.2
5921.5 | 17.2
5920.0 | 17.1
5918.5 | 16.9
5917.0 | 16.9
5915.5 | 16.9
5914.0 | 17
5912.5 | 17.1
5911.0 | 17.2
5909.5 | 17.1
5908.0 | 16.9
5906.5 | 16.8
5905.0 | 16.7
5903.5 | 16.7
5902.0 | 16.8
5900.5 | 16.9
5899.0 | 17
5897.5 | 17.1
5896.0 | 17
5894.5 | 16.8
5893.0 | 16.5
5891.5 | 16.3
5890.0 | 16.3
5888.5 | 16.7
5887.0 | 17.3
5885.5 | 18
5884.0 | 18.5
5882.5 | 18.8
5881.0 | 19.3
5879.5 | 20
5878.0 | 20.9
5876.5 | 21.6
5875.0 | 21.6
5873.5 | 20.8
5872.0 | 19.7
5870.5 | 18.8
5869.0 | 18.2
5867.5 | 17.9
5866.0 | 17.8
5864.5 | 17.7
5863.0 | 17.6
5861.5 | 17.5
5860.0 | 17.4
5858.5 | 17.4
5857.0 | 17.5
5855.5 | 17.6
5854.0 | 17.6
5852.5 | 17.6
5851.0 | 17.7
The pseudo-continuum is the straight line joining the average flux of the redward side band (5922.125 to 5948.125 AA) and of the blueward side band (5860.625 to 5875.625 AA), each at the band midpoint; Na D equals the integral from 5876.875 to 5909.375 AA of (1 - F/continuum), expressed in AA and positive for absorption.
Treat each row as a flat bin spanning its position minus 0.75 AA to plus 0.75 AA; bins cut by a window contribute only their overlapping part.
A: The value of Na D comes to 1.1 AA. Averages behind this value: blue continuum 18.7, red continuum 17.2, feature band 17.5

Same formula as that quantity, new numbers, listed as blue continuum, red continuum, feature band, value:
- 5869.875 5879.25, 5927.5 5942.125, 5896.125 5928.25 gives 2.68 AA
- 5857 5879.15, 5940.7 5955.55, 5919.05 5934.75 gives 0.21 AA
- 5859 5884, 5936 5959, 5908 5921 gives 0.66 AA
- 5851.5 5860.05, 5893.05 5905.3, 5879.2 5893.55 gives -0.55 AA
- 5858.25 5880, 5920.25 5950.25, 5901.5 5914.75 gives 0.73 AA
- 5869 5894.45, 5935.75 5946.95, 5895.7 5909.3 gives 0.99 AA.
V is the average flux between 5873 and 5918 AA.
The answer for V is 17.8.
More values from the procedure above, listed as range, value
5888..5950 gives 17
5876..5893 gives 18.4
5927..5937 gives 17.3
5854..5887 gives 18.7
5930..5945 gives 17.3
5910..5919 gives 17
